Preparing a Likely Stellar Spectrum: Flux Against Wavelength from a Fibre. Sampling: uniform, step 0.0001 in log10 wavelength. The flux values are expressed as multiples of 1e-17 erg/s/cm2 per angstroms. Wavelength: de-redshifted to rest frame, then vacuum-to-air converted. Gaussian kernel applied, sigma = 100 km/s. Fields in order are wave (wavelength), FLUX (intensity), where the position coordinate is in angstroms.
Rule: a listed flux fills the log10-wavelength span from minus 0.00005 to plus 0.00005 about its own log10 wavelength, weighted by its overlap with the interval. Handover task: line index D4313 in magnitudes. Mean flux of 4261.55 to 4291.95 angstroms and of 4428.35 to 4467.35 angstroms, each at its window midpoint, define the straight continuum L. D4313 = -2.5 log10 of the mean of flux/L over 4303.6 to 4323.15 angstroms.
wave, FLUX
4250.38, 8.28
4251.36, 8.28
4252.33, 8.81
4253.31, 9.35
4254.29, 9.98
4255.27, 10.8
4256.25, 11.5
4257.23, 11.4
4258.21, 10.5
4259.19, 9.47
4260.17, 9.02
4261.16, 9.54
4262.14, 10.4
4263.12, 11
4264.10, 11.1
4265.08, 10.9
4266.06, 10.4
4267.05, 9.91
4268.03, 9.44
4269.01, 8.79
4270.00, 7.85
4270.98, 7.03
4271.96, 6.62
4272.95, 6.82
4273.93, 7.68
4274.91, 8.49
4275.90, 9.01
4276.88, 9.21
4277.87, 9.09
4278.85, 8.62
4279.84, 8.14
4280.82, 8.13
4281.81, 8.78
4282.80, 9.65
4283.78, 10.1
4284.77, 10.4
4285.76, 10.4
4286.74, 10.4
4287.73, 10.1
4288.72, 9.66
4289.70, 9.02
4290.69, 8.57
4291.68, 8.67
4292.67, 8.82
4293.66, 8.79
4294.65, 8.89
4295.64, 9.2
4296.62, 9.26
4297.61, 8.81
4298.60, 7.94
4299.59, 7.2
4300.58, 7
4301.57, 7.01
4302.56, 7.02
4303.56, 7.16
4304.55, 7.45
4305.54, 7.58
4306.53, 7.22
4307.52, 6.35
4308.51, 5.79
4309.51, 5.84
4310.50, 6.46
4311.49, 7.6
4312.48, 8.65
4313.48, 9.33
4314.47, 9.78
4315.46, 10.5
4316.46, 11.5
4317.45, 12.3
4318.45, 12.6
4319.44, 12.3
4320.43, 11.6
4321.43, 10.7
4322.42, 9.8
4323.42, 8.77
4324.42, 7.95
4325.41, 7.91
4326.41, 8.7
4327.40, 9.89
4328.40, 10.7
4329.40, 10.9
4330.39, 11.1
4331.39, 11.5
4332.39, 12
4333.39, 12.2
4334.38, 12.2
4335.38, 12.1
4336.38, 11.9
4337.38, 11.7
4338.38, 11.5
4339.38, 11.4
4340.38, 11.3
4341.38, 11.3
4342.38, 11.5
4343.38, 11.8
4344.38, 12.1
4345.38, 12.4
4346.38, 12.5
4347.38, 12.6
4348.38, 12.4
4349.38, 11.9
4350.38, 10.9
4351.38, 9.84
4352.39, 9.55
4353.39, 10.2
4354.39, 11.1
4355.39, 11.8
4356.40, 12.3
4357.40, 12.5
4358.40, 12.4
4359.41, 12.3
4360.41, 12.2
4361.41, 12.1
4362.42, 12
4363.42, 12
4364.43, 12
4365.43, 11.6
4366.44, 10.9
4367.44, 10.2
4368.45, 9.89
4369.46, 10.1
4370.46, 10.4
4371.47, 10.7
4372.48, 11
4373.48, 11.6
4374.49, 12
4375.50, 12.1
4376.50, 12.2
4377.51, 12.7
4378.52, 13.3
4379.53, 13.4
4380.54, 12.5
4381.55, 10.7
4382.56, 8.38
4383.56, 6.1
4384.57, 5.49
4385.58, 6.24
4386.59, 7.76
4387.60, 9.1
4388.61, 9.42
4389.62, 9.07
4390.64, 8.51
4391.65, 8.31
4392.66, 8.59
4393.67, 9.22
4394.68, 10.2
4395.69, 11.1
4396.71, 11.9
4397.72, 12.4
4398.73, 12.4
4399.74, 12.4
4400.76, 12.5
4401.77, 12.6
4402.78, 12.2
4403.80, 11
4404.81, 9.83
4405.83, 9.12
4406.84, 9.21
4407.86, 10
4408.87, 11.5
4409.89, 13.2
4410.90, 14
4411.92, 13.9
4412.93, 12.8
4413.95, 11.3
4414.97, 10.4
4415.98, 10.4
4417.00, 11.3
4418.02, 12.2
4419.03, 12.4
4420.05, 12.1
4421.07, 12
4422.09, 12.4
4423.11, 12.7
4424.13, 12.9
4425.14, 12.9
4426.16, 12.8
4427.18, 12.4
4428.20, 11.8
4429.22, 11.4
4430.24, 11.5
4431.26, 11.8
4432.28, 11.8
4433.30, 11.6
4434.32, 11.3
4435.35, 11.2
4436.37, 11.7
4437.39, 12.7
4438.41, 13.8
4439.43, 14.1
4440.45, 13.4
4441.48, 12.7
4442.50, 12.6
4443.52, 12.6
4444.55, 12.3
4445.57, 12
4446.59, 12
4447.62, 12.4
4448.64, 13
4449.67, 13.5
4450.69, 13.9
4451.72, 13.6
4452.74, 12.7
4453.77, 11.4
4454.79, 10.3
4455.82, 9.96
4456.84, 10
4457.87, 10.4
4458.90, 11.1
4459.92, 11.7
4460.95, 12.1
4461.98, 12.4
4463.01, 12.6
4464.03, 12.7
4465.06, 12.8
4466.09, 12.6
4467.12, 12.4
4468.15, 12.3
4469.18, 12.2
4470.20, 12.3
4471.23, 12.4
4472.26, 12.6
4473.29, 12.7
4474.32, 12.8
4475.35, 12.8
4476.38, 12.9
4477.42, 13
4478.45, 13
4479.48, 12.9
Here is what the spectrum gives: 0.087 mag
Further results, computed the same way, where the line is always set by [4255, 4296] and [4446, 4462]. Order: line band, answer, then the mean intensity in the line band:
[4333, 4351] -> -0.16 mag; 11.9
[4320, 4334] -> -0.02 mag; 10.3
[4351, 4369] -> -0.08 mag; 11.4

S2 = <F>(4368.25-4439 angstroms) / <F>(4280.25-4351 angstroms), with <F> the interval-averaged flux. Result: 1.13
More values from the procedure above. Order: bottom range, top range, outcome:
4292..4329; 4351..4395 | 1.20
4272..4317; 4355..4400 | 1.27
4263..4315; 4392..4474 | 1.40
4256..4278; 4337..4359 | 1.24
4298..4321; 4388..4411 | 1.26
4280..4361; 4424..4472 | 1.22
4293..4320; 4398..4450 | 1.42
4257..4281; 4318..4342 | 1.20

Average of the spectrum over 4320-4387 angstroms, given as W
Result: 11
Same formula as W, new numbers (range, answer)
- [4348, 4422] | 11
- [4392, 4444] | 11.8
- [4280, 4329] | 8.94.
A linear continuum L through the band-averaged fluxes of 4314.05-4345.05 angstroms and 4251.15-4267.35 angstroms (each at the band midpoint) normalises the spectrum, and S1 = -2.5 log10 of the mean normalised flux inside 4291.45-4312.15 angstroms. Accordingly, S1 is 0.367 mag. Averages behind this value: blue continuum 10.2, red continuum 11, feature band 7.62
